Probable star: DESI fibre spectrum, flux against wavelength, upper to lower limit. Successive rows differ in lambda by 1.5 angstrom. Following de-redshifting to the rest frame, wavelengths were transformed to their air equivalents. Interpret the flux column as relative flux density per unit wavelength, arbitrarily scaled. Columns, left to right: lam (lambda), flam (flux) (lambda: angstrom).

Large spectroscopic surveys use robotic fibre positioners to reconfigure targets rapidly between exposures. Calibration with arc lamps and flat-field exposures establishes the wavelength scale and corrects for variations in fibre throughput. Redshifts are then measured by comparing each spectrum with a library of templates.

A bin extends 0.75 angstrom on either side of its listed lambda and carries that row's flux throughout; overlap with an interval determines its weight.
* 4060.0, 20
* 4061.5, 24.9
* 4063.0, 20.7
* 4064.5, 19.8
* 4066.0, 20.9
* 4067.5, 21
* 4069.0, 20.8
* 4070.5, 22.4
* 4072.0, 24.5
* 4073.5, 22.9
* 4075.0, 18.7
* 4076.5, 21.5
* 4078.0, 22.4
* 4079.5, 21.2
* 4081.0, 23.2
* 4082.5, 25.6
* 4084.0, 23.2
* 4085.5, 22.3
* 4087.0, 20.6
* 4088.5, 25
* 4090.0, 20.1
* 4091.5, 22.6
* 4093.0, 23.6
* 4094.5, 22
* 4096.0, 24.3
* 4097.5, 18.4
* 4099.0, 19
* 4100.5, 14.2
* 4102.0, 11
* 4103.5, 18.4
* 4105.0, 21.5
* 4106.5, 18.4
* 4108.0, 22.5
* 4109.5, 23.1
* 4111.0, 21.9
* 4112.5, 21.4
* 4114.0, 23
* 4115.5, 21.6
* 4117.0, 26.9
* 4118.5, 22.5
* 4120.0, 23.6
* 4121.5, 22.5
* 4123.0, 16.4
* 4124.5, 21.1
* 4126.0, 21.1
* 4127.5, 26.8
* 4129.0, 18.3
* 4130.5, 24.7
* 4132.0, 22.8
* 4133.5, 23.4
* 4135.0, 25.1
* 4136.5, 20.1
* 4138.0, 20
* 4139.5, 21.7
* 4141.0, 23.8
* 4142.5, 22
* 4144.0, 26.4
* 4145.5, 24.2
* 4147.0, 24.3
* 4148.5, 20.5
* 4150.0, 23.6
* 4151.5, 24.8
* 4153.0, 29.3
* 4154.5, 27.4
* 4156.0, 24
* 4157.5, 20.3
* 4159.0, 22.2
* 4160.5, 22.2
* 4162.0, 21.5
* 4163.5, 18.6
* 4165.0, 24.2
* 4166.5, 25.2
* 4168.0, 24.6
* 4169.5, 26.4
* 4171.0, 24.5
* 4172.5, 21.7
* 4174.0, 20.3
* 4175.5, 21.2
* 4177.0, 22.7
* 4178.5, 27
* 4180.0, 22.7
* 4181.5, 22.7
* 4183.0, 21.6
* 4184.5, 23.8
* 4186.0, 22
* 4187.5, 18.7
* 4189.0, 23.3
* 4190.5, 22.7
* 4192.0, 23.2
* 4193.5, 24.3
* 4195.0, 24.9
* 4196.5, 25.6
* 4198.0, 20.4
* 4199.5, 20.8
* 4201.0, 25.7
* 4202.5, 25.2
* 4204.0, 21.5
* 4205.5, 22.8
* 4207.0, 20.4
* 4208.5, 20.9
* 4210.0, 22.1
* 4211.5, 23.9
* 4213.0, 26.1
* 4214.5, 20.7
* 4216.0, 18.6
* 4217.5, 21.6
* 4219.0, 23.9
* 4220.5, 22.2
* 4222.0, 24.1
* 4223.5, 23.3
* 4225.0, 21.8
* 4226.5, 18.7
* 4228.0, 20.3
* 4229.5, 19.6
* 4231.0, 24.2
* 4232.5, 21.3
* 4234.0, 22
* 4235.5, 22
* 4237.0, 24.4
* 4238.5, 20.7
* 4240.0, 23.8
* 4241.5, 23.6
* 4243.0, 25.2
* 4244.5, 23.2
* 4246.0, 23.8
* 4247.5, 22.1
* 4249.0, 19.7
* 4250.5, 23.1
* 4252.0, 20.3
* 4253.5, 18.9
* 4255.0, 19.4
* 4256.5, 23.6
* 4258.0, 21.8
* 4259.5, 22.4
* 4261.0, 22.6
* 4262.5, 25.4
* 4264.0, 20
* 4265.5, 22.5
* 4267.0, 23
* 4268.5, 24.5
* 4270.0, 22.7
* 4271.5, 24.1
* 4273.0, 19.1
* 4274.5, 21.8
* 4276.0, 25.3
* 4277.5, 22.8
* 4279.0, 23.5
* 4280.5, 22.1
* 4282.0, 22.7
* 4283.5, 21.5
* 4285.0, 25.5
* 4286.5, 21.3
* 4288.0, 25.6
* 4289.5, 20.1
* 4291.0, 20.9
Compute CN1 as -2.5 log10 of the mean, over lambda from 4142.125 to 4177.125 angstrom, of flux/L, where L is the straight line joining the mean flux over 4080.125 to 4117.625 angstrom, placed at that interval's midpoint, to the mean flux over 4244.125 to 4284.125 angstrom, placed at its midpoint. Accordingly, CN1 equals -0.09 mag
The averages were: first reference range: 21.3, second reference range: 22.3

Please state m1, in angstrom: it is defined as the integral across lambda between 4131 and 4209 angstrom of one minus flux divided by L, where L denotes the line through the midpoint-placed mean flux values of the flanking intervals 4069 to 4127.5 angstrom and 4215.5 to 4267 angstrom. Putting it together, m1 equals -4.6 angstrom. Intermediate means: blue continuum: 21.5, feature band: 23.1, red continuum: 22.1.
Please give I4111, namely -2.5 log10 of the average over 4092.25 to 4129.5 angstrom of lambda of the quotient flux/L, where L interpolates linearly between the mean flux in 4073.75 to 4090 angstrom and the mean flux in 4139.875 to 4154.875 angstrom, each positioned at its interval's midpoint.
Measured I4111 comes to 0.11 mag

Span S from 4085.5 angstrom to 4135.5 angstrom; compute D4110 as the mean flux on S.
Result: 21.4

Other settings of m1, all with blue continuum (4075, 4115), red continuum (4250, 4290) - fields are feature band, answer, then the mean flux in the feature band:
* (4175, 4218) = -1.55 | 22.7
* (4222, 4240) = 0.24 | 21.9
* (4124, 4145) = -1.25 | 22.7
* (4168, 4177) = -0.52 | 23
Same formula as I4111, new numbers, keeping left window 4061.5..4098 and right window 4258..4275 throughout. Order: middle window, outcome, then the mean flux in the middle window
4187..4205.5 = -0.03 mag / 23.1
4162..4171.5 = -0.07 mag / 23.7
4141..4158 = -0.10 mag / 24.3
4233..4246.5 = -0.03 mag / 23.1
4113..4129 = -0.01 mag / 22.3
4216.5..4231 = 0.03 mag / 21.8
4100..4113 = 0.15 mag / 19.2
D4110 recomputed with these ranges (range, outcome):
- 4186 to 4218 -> 22.5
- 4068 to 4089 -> 22.4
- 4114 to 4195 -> 23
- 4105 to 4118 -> 22.3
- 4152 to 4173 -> 23.8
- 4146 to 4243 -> 22.8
